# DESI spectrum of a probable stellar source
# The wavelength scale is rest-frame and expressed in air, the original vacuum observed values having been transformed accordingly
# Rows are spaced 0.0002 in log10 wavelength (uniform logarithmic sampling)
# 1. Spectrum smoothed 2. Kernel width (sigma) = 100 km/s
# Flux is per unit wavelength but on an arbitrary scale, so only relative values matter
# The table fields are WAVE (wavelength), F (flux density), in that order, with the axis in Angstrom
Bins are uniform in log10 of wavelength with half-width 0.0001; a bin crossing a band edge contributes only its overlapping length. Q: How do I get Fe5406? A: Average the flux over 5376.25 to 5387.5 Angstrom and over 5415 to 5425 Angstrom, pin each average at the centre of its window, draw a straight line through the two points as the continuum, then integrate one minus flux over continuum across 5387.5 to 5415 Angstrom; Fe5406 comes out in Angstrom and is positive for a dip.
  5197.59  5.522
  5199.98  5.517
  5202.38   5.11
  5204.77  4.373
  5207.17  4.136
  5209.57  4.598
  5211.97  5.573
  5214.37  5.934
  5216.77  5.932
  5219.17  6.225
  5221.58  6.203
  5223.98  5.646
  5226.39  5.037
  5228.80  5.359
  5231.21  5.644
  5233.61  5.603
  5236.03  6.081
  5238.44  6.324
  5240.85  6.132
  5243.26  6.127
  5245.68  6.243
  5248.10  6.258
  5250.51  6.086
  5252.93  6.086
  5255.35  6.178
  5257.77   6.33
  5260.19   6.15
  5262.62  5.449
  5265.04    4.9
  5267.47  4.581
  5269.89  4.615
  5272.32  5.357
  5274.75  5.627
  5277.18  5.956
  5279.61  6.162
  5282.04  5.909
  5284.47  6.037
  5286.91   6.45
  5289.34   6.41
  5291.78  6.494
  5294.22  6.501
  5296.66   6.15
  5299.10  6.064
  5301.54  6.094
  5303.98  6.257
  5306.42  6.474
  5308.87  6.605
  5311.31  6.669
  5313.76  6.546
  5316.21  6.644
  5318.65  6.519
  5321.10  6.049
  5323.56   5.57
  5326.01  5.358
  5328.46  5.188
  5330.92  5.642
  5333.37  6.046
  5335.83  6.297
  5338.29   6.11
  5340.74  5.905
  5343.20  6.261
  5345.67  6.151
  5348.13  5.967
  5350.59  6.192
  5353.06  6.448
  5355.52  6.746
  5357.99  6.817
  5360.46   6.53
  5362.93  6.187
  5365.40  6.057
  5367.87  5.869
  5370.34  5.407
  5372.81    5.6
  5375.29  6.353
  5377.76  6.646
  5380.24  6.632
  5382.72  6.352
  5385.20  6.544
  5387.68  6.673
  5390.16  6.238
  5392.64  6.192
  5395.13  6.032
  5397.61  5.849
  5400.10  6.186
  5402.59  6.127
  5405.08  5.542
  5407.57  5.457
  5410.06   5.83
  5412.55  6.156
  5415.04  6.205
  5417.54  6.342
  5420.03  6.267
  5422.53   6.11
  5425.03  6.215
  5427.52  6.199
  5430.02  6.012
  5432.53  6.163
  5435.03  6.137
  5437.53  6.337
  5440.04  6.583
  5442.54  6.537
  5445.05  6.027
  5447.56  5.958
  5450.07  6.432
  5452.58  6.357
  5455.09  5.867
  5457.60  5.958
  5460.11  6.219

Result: 1.6 Angstrom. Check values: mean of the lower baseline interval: 6.55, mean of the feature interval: 6.01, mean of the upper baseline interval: 6.23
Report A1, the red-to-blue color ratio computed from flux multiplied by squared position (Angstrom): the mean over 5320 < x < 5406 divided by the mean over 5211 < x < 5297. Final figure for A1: 1.08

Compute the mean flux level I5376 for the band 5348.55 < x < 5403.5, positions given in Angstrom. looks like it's 6.25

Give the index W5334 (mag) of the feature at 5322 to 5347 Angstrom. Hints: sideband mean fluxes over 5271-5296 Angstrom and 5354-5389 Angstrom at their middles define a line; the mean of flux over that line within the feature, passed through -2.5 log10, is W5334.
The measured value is 0.07 mag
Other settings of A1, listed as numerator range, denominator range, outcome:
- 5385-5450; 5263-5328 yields 1.08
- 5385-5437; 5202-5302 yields 1.12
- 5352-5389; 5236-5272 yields 1.14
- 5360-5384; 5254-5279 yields 1.16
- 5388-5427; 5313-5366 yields 1.01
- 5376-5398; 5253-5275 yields 1.22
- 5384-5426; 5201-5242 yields 1.19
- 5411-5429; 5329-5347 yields 1.06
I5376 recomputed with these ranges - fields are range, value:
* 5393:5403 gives 6.05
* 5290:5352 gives 6.15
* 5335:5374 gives 6.16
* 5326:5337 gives 5.74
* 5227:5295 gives 5.88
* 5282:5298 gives 6.3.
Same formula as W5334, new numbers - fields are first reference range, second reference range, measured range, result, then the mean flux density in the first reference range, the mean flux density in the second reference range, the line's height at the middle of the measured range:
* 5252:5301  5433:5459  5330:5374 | -0.018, 5.87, 6.22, 6.03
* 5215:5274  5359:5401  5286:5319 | -0.081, 5.77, 6.2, 5.96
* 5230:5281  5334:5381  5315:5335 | 0.036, 5.8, 6.21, 6.08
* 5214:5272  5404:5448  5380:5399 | -0.042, 5.79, 6.12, 6.05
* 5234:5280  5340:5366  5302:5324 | -0.050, 5.81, 6.31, 6.1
